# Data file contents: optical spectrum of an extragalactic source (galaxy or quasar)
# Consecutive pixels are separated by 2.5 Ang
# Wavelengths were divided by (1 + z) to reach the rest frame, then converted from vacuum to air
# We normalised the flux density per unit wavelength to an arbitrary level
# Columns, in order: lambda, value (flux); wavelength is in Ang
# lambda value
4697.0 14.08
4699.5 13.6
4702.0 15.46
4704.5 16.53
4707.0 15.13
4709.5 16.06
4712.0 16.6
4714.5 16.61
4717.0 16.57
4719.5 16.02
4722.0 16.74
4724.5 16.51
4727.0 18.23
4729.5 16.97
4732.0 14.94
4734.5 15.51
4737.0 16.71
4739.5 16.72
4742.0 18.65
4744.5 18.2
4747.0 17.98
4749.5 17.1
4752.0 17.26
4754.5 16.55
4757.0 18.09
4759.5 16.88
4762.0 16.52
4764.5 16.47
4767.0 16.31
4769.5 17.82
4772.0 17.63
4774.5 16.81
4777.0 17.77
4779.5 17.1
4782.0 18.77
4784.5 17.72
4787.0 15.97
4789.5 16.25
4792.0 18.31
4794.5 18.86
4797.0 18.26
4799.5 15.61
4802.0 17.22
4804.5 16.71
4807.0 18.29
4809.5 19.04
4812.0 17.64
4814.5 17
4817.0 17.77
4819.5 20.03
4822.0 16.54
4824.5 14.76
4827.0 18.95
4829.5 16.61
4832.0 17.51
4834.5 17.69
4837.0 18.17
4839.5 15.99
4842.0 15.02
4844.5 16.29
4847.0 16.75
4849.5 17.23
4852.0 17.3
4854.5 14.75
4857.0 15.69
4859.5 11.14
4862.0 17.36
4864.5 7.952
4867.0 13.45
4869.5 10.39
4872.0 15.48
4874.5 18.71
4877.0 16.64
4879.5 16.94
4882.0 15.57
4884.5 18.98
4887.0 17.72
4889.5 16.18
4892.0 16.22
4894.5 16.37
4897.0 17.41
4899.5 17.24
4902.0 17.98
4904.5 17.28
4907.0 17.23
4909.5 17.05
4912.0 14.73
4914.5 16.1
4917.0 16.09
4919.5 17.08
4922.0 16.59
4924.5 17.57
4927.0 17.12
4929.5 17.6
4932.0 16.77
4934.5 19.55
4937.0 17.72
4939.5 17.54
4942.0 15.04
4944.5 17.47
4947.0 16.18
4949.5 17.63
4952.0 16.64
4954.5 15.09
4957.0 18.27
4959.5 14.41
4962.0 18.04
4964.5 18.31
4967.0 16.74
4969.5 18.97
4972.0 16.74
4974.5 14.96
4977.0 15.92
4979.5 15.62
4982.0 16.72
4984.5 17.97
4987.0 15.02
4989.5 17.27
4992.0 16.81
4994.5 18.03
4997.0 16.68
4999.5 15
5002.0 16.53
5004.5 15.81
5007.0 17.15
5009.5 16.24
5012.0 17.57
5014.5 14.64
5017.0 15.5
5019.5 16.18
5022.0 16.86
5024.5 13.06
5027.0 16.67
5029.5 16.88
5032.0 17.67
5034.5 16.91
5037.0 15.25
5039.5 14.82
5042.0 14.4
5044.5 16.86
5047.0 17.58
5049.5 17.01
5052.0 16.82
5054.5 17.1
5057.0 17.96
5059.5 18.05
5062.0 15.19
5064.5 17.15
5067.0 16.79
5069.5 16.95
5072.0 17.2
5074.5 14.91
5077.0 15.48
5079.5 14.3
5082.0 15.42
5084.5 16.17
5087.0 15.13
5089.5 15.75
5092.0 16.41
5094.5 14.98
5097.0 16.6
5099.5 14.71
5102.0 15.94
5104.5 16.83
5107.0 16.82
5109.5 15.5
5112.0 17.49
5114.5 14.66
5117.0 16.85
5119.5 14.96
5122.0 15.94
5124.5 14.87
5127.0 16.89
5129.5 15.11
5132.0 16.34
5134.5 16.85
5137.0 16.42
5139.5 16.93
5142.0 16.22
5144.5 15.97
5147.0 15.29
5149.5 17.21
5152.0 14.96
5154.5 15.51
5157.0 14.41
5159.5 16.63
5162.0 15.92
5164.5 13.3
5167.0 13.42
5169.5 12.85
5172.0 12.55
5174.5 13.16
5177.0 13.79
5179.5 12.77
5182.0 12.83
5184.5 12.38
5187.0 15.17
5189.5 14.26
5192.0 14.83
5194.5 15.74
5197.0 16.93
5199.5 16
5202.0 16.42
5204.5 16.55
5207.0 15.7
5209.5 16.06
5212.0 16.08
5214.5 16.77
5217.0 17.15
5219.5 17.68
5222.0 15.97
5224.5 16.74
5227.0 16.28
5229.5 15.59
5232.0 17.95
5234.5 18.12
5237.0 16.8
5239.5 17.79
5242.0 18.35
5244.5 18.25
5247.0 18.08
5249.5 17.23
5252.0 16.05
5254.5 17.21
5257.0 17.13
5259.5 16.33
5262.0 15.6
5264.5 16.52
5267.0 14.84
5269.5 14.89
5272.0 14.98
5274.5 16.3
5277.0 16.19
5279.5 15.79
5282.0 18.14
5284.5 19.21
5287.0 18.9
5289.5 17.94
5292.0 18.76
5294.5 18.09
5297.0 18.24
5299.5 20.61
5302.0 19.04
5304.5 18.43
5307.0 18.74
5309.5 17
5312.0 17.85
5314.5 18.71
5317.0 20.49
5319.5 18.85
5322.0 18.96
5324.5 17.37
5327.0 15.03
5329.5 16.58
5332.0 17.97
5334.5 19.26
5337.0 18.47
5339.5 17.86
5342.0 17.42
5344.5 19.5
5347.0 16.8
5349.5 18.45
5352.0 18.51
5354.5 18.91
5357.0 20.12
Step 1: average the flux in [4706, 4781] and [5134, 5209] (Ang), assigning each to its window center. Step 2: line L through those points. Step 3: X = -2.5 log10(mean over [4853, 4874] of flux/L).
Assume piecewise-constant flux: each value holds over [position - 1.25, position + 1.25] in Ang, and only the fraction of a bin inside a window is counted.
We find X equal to 0.21 mag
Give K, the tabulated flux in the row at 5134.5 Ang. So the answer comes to 16.85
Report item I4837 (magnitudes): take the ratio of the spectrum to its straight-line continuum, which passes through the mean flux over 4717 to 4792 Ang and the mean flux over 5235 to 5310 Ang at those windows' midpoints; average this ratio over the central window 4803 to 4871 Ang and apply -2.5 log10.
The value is 0.06 mag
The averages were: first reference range 17.1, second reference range 17.4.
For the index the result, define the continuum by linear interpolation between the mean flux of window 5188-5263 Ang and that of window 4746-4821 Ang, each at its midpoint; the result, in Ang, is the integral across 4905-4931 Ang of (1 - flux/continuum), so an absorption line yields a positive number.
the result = 0.7 Ang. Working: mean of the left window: 17.5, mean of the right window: 16.7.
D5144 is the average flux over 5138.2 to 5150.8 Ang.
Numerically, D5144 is 16.3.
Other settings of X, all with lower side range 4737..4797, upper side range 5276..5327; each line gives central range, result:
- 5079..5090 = 0.16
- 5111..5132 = 0.14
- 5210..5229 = 0.10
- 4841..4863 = 0.12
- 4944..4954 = 0.06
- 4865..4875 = 0.27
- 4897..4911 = 0.02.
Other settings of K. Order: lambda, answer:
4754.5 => 16.55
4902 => 17.98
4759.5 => 16.88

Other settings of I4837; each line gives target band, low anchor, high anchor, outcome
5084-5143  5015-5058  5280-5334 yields 0.06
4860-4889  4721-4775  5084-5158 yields 0.09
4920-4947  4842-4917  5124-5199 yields -0.10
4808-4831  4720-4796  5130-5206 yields -0.05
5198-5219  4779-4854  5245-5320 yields 0.07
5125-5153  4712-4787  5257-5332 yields 0.08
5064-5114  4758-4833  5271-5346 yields 0.11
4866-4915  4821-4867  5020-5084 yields -0.03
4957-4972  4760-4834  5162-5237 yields -0.05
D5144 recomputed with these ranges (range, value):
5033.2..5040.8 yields 15.7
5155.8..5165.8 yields 15.1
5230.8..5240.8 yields 17.7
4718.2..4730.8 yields 16.9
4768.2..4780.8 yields 17.4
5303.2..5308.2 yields 18.6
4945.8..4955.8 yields 16.4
